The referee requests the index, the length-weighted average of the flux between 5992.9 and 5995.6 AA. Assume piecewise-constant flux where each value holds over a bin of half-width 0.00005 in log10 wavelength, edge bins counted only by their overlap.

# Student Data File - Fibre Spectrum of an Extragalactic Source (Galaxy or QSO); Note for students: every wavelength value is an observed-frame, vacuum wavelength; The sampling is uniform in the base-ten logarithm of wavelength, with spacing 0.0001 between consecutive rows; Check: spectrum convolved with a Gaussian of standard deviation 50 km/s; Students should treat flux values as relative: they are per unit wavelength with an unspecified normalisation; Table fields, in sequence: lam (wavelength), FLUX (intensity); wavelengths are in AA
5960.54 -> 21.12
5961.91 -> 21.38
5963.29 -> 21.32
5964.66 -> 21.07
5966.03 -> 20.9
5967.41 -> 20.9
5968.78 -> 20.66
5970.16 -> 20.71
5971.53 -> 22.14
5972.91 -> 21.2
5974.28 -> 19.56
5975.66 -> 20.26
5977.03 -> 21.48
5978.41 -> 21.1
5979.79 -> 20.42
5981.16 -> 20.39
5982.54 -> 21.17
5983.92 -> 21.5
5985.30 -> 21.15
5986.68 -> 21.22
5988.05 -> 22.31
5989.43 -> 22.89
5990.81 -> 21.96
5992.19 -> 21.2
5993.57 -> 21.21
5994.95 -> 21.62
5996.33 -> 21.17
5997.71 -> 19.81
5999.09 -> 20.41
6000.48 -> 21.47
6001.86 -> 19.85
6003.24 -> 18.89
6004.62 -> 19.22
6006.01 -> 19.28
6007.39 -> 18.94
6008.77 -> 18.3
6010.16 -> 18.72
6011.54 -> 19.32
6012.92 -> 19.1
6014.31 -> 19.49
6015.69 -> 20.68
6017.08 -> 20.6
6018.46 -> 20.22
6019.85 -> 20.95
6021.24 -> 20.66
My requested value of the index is 21.4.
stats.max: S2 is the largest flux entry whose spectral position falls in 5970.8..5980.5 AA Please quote 22.14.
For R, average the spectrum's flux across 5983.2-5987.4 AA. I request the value 21.3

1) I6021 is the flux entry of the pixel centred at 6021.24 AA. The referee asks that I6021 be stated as 20.66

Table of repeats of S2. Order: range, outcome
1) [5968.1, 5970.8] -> 20.71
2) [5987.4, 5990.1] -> 22.89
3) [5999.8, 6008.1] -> 21.47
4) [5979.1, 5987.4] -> 21.5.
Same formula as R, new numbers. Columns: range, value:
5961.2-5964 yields 21.3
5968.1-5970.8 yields 20.6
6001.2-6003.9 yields 19.4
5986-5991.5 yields 22.1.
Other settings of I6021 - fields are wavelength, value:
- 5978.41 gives 21.1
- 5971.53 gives 22.14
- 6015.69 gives 20.68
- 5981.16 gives 20.39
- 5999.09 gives 20.41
